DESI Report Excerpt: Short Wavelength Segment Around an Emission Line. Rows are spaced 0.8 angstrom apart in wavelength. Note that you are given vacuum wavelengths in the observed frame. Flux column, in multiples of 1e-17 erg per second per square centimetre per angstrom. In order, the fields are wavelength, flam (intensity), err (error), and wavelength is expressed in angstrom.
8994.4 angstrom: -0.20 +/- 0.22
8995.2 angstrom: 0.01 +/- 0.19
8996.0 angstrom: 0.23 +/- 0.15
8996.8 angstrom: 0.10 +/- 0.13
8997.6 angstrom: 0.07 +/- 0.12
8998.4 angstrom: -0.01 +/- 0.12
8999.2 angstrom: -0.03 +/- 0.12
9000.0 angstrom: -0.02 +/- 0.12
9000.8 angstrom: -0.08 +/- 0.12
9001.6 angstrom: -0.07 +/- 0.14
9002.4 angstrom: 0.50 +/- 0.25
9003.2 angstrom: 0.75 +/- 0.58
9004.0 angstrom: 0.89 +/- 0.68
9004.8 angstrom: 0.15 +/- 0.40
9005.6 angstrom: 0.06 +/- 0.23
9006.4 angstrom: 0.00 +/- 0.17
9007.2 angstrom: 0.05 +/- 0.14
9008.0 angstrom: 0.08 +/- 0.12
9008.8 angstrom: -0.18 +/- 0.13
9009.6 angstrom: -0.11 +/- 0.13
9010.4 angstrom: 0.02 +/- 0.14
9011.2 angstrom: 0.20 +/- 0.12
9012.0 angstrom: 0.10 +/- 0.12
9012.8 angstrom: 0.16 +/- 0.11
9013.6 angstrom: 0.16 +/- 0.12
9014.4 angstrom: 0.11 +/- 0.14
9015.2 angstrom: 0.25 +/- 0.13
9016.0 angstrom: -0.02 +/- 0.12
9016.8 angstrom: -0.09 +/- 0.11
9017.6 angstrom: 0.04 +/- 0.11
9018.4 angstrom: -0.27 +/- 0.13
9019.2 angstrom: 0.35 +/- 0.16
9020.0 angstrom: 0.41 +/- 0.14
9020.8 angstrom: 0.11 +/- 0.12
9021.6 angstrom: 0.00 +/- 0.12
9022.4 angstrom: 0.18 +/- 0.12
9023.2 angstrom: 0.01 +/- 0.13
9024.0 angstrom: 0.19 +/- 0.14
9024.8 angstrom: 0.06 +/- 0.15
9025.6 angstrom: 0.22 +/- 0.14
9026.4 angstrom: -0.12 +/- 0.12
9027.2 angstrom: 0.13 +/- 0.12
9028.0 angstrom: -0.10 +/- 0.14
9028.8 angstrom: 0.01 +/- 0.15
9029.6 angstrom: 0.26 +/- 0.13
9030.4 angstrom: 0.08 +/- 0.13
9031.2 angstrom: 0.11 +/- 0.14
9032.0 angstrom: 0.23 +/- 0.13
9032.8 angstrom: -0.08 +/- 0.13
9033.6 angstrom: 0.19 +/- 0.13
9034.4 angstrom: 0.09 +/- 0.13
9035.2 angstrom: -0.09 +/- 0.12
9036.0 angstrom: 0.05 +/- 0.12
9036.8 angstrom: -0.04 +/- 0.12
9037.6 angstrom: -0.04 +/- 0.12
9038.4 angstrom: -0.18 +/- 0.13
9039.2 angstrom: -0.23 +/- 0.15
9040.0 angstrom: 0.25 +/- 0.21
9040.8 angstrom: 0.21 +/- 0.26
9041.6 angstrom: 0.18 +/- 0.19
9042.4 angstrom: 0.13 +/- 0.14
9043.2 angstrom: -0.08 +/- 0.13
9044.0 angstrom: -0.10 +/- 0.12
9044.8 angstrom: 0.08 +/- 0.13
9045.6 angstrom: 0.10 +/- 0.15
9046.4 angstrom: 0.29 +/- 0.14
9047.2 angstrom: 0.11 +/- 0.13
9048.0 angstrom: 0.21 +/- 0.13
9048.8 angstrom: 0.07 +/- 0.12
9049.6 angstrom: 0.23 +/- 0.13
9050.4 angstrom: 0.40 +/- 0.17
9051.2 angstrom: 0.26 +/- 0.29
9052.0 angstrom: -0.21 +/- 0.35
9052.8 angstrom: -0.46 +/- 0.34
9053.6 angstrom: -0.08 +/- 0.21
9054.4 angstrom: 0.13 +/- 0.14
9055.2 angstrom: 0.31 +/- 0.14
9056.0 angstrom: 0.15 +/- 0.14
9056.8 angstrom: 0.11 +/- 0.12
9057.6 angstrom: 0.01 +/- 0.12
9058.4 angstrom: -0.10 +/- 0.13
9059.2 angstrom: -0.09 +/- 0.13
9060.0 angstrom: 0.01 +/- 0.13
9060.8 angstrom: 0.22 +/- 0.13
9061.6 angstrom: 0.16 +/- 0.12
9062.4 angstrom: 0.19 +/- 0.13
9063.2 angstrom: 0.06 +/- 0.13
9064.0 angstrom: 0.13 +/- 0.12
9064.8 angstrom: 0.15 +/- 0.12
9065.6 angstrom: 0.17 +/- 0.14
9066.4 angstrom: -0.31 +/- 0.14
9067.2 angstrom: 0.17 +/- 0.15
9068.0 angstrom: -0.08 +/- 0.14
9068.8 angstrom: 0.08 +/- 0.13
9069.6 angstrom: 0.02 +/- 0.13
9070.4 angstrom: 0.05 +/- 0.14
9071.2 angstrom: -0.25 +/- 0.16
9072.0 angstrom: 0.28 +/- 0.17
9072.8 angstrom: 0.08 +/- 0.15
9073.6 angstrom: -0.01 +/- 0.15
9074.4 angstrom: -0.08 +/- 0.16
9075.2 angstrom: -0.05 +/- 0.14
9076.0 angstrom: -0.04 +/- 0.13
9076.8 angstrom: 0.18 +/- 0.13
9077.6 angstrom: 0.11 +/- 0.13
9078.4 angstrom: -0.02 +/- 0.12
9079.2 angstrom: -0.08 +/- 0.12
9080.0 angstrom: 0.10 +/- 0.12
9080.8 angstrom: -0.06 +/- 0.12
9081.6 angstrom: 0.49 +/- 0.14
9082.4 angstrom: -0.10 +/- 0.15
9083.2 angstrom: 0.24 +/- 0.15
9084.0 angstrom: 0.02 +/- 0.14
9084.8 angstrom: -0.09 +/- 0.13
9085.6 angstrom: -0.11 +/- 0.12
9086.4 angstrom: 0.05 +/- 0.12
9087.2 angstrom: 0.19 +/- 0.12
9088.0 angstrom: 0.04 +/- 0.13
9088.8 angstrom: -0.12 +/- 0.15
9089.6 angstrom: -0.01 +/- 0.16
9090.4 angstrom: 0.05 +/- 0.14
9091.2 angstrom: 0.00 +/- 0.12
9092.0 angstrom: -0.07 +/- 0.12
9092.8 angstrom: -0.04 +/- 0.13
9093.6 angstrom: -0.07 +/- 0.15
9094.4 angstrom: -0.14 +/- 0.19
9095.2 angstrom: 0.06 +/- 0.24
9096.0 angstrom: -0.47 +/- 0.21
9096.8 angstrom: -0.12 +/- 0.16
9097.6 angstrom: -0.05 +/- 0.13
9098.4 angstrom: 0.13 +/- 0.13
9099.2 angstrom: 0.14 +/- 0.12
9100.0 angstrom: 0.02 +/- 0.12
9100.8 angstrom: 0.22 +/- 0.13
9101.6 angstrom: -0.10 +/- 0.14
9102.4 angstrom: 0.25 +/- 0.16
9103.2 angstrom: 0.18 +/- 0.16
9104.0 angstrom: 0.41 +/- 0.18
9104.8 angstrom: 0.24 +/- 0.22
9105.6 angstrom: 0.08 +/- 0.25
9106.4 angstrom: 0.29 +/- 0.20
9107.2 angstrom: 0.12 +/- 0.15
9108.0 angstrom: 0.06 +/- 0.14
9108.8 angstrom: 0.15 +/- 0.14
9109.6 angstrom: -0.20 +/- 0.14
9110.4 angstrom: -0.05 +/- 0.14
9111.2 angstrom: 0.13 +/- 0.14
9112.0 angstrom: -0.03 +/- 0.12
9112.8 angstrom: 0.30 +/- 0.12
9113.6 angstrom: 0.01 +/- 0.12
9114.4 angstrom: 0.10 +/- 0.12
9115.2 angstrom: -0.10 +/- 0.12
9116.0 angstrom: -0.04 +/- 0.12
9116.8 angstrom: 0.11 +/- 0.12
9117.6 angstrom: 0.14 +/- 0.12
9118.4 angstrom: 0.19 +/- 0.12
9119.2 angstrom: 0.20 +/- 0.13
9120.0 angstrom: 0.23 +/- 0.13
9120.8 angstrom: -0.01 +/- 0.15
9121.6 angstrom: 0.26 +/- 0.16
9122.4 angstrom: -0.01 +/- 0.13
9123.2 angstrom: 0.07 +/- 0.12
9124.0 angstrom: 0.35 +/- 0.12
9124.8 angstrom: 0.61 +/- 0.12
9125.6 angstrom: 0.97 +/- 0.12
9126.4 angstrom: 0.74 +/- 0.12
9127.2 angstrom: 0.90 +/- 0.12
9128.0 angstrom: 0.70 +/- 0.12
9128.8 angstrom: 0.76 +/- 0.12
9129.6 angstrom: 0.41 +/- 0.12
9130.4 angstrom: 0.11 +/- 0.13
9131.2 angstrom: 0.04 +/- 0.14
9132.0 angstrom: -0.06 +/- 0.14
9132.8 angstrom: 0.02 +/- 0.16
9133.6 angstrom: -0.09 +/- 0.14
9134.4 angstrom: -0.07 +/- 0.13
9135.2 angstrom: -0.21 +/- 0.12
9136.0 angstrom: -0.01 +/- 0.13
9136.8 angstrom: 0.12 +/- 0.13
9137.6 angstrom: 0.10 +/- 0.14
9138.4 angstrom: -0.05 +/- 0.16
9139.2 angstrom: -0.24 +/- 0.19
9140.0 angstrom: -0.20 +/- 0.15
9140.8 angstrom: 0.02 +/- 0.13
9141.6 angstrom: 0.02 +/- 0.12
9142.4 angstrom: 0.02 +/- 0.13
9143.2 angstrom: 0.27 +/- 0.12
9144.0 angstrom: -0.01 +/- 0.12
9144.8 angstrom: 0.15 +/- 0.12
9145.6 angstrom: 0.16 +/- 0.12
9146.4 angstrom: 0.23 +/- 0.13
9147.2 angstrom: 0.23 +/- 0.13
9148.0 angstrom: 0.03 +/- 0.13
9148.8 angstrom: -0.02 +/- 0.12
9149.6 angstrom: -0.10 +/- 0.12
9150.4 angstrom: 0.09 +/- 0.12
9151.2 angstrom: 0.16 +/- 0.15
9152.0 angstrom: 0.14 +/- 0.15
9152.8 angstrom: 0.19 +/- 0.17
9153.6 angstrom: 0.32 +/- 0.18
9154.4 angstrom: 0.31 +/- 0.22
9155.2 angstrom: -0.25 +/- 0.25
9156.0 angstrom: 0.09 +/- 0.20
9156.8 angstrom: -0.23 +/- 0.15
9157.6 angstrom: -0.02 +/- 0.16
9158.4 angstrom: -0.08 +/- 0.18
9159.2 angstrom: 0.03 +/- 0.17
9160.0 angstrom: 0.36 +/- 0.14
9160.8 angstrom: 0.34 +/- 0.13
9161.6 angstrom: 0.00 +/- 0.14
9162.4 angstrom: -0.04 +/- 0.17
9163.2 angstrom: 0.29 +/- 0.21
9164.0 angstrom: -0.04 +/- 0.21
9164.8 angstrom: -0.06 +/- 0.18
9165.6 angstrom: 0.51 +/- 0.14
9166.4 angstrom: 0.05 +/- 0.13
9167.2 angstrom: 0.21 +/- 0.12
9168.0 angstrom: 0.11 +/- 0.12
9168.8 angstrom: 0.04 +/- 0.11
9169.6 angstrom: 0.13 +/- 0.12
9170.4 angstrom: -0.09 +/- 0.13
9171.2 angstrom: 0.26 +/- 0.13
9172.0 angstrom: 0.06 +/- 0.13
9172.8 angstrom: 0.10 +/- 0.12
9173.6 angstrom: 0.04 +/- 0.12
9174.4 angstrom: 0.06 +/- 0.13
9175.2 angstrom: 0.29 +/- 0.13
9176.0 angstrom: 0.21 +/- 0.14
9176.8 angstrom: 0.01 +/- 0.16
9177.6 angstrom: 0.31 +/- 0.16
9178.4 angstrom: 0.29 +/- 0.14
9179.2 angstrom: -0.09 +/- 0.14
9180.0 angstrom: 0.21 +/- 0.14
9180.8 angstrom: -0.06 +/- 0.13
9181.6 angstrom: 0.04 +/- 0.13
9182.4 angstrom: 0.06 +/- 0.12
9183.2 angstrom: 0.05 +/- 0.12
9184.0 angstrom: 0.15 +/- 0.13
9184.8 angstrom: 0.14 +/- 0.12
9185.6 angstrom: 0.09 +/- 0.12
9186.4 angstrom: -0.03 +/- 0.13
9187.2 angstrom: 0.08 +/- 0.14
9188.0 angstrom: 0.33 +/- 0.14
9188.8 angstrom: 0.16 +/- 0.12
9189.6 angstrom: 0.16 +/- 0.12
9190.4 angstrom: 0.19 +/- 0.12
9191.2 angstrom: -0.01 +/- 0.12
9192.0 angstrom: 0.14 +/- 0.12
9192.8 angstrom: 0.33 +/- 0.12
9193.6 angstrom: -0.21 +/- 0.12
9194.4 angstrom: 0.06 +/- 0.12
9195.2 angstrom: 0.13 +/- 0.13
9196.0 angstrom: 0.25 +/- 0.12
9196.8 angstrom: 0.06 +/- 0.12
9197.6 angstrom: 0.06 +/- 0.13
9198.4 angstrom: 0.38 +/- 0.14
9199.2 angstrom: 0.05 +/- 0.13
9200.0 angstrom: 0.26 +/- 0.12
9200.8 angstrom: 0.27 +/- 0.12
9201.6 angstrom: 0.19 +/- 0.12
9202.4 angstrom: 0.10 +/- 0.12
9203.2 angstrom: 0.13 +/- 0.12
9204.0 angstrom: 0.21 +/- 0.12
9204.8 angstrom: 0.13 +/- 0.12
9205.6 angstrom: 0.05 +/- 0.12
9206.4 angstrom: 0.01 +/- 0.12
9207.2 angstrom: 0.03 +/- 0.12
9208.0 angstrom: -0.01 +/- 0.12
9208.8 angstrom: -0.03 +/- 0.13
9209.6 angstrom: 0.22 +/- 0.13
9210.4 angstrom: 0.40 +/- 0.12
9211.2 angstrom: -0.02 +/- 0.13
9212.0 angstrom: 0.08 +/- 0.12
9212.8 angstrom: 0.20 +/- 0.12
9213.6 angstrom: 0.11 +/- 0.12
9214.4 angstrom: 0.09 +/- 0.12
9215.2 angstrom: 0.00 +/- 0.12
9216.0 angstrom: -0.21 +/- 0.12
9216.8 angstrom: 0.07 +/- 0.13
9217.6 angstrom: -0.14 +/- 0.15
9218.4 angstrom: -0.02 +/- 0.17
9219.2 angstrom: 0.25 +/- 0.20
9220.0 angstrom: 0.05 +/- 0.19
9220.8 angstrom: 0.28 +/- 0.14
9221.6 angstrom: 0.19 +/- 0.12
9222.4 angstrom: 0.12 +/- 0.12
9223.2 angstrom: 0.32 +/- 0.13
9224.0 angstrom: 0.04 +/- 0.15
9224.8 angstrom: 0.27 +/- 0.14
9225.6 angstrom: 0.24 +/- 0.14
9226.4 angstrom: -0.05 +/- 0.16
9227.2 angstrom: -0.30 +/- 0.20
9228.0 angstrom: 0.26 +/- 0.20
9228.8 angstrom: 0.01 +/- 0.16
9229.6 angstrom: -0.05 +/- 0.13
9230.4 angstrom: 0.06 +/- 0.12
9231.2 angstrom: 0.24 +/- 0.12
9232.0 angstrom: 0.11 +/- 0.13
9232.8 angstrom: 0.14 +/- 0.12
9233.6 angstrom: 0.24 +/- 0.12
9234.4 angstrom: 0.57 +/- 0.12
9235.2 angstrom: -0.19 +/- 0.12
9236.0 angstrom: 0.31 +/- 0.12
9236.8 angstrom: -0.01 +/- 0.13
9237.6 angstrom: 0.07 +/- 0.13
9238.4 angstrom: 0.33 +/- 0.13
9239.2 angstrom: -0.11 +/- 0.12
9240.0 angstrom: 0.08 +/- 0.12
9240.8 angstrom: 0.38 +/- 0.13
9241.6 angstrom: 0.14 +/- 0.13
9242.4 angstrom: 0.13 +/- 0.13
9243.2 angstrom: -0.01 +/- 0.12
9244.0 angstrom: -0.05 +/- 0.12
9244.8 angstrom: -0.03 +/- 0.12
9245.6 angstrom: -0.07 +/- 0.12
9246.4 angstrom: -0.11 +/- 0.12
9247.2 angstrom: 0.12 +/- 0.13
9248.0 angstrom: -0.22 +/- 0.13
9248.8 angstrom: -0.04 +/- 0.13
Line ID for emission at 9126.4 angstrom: Hbeta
